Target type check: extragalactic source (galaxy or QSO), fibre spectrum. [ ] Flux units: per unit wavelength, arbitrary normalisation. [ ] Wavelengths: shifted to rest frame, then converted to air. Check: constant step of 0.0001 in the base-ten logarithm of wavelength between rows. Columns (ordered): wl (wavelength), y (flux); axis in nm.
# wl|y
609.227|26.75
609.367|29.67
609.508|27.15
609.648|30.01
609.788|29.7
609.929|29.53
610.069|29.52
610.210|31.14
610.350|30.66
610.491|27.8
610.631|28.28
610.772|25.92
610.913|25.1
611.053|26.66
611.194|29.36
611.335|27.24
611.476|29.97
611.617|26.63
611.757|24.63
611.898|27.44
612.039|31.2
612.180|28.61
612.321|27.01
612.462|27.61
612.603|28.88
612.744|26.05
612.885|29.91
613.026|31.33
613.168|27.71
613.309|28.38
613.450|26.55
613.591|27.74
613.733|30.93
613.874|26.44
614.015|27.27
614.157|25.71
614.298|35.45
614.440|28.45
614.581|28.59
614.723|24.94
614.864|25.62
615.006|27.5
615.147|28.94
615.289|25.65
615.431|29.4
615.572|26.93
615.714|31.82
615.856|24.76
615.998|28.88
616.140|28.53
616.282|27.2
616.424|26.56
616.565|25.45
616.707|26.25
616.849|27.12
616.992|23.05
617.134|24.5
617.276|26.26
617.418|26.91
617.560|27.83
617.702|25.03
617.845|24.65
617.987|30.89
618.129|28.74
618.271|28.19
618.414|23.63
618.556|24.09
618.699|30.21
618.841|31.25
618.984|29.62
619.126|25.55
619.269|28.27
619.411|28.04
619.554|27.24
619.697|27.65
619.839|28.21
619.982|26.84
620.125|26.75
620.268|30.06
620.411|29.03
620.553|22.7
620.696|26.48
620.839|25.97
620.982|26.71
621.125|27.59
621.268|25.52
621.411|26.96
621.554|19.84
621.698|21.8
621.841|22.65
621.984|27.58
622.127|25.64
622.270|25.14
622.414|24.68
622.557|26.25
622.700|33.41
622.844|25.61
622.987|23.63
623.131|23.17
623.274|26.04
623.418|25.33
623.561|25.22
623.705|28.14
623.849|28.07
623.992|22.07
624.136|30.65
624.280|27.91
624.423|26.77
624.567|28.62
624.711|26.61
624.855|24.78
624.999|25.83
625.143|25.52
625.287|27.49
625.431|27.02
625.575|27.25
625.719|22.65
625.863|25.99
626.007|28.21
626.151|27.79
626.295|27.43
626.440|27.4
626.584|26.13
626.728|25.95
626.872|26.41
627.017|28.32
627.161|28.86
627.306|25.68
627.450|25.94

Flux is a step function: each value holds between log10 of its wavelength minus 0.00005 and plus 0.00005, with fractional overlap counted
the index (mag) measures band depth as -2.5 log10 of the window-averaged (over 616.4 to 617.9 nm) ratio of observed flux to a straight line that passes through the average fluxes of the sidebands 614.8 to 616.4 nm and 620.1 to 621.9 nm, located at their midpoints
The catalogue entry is 0.05 mag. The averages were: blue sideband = 27.7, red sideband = 25.5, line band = 25.8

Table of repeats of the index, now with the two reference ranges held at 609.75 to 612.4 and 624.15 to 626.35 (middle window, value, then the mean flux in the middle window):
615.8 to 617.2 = 0.057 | 26.2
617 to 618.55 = 0.044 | 26.4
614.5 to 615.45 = 0.027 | 27.1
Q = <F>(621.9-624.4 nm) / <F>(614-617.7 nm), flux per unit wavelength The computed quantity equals 0.97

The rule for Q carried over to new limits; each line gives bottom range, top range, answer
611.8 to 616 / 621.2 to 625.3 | 0.92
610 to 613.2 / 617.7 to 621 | 0.97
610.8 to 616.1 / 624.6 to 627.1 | 0.95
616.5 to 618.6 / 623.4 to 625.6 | 1.02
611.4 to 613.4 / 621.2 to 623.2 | 0.89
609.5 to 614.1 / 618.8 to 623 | 0.94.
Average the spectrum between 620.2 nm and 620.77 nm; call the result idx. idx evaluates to 27.1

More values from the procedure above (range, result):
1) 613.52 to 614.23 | 27.7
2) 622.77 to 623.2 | 24.1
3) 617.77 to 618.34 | 28.1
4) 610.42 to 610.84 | 27.3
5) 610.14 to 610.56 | 29.9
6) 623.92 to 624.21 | 26.4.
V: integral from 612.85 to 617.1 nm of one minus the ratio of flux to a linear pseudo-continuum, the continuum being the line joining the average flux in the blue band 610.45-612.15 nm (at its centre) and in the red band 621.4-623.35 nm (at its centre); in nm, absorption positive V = -0.16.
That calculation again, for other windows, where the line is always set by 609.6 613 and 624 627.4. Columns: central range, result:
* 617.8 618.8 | 0.007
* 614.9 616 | 0.001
